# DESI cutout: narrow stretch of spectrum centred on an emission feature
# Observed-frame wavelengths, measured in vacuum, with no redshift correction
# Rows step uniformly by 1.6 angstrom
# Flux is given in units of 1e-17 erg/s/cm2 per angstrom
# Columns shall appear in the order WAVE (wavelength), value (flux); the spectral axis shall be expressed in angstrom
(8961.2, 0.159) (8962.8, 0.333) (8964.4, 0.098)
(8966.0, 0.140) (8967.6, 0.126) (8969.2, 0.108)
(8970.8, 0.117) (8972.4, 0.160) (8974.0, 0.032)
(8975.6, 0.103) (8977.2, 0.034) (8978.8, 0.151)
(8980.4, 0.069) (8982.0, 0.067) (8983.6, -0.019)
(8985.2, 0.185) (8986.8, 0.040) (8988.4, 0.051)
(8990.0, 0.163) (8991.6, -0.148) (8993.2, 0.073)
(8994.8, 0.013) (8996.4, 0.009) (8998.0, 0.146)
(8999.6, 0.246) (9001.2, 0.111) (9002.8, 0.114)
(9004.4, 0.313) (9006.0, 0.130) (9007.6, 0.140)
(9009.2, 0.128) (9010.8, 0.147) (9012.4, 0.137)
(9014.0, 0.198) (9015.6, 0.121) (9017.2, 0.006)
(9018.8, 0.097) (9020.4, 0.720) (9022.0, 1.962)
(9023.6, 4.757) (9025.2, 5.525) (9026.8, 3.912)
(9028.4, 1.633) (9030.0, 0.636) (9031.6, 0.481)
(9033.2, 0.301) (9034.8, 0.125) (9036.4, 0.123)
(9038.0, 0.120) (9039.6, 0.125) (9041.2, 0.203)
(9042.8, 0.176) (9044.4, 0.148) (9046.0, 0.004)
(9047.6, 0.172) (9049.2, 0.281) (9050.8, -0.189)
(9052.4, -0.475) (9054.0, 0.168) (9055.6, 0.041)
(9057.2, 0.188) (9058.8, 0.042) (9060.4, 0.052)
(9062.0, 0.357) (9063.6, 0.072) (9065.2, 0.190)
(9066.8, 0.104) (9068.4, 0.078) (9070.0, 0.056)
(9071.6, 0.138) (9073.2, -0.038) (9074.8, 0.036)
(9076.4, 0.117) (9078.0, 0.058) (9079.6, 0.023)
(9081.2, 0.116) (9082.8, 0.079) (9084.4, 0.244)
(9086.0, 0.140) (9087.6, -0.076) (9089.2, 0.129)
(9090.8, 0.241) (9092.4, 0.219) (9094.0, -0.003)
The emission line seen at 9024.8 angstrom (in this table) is [O III] 5007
